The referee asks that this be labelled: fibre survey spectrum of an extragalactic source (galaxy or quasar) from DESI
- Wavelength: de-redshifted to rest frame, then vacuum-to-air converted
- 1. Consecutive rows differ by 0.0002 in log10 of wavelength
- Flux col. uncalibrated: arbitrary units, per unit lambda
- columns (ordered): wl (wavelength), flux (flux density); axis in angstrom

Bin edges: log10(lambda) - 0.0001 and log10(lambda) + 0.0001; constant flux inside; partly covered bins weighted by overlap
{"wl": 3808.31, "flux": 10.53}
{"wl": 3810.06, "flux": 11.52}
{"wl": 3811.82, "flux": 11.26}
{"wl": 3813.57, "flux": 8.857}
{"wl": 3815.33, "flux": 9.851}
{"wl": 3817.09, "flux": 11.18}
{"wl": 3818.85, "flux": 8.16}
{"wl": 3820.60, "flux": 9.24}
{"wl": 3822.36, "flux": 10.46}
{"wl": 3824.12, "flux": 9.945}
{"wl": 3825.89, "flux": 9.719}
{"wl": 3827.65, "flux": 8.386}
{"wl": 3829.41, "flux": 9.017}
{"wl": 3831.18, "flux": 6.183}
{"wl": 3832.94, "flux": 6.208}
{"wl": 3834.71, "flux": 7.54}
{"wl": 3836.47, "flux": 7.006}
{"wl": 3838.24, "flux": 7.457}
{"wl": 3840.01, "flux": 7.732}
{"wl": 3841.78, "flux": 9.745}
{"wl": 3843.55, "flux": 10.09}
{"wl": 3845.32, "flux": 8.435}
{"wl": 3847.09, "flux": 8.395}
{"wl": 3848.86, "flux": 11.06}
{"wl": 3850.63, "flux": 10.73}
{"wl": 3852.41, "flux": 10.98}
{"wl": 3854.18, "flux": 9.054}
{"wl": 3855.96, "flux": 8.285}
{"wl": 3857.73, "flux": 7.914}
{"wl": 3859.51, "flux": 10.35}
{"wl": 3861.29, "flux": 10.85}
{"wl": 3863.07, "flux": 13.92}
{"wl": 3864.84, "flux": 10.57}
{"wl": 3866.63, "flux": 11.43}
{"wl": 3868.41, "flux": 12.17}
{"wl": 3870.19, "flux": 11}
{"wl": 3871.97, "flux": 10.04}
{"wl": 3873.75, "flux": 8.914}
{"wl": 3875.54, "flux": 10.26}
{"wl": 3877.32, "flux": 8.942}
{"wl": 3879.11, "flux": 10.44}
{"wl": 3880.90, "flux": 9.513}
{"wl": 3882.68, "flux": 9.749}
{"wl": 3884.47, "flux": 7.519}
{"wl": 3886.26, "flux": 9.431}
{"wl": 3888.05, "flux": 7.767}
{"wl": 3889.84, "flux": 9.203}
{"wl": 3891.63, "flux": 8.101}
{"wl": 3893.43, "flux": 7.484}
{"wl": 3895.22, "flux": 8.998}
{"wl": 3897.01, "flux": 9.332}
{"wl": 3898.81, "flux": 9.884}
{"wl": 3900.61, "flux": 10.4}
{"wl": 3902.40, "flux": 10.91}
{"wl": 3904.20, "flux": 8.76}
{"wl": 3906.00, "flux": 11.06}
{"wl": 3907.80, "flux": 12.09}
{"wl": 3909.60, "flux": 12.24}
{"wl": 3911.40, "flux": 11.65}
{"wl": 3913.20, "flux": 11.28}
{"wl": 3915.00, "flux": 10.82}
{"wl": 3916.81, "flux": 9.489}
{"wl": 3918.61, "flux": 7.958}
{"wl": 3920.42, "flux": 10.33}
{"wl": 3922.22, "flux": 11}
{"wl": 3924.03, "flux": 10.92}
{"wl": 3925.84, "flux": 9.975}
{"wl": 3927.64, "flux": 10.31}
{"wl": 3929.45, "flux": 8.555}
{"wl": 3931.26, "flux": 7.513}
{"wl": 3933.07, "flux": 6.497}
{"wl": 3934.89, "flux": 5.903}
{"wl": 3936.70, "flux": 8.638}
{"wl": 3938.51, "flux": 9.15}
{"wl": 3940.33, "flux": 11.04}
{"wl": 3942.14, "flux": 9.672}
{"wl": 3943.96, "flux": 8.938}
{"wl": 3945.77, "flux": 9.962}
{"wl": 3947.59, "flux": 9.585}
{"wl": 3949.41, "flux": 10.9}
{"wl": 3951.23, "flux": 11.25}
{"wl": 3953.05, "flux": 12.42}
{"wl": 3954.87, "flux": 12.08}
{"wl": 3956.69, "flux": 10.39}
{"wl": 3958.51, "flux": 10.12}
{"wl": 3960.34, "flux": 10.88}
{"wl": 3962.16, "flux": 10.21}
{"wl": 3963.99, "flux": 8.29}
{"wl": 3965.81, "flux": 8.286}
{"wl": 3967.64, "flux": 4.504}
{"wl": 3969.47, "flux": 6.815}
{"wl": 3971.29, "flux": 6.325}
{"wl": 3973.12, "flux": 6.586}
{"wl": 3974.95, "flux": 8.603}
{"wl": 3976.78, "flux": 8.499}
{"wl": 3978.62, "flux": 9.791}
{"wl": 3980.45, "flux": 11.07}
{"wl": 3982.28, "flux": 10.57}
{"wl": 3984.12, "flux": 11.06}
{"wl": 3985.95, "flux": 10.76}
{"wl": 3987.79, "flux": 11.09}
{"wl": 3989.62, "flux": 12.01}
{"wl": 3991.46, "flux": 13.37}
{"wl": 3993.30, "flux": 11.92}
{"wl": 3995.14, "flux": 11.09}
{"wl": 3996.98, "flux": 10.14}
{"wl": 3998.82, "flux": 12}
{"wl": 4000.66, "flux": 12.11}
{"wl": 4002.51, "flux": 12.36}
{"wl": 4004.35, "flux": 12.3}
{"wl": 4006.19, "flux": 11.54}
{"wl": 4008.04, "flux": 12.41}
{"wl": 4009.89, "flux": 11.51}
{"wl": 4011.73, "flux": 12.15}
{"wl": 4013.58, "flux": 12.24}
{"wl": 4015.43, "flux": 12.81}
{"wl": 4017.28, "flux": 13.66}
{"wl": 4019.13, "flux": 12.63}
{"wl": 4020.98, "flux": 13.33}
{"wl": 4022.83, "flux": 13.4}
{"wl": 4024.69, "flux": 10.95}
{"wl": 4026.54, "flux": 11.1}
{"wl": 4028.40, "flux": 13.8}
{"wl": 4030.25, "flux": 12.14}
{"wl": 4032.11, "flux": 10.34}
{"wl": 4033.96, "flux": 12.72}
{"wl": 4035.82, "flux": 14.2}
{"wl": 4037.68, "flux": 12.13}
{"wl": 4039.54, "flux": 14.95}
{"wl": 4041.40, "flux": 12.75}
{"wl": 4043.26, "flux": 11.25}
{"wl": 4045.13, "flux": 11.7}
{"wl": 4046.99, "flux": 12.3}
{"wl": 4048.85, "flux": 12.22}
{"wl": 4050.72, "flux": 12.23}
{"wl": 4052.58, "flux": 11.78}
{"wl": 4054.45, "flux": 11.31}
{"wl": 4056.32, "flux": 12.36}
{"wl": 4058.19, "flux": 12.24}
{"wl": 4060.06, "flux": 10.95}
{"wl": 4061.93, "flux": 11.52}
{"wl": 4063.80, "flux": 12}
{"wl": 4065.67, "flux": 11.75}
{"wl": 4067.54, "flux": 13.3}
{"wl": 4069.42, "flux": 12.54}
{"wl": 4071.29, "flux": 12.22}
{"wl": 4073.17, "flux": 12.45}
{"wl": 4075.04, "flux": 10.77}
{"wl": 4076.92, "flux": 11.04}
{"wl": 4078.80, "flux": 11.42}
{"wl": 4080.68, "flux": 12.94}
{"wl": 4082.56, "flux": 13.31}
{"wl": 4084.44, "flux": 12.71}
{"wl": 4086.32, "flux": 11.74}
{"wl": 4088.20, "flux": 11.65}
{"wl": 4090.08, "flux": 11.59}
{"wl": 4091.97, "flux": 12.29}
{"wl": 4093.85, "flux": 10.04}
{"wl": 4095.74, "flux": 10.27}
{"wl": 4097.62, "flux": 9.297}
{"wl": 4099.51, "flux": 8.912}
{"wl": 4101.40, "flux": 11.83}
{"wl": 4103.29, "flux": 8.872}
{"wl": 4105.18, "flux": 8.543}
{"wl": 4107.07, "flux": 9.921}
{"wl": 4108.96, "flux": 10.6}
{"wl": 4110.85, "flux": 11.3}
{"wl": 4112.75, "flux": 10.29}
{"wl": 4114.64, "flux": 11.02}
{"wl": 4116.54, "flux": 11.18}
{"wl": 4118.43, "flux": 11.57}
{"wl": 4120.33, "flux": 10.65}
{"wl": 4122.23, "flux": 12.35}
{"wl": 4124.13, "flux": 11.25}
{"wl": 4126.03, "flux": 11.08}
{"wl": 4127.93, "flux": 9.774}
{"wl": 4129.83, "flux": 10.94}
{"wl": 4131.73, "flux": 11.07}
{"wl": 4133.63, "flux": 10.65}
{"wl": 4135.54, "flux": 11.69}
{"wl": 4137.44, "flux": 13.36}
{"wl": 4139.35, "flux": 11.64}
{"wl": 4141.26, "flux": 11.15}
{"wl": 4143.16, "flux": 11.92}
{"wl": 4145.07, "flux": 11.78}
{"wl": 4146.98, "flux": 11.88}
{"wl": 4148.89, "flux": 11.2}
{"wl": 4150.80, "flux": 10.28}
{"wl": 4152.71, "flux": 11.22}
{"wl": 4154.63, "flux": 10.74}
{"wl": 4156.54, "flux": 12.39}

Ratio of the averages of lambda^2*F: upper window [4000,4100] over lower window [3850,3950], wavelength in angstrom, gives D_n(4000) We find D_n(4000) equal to 1.33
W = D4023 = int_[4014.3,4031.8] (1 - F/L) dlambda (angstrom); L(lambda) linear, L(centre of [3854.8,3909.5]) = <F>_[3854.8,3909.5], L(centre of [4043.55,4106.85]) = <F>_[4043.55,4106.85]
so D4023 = -2.4 angstrom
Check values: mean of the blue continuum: 9.87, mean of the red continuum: 11.5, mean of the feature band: 12.6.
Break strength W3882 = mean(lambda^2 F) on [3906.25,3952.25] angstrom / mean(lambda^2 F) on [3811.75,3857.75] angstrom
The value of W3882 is 1.2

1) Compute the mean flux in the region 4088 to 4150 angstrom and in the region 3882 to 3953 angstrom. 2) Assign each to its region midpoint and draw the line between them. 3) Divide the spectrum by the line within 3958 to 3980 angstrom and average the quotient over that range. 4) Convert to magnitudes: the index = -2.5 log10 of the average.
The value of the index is 0.20 mag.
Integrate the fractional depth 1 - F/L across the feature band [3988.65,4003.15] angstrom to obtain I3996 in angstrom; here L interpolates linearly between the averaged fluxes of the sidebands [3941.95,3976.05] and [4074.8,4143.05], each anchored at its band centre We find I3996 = -3.24 angstrom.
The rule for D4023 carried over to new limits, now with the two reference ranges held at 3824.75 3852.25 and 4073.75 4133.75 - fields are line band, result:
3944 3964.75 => -1.9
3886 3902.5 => 0.1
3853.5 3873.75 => -3.8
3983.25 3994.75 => -2.0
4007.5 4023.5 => -3.9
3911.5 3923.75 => -1.3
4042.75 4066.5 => -2.9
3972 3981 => 1.0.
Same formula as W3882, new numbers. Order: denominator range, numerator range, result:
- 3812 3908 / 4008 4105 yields 1.39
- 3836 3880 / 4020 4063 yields 1.36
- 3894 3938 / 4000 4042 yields 1.35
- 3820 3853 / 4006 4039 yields 1.55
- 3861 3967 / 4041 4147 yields 1.26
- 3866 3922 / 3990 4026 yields 1.30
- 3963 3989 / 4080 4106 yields 1.33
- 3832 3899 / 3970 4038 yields 1.31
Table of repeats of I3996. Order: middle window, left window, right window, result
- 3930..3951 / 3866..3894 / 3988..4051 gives 3.44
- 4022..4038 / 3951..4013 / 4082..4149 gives -2.47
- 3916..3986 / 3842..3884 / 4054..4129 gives 8.05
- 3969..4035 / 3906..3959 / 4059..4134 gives -4.72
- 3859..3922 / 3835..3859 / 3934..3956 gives -4.52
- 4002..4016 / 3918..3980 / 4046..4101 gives -2.35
